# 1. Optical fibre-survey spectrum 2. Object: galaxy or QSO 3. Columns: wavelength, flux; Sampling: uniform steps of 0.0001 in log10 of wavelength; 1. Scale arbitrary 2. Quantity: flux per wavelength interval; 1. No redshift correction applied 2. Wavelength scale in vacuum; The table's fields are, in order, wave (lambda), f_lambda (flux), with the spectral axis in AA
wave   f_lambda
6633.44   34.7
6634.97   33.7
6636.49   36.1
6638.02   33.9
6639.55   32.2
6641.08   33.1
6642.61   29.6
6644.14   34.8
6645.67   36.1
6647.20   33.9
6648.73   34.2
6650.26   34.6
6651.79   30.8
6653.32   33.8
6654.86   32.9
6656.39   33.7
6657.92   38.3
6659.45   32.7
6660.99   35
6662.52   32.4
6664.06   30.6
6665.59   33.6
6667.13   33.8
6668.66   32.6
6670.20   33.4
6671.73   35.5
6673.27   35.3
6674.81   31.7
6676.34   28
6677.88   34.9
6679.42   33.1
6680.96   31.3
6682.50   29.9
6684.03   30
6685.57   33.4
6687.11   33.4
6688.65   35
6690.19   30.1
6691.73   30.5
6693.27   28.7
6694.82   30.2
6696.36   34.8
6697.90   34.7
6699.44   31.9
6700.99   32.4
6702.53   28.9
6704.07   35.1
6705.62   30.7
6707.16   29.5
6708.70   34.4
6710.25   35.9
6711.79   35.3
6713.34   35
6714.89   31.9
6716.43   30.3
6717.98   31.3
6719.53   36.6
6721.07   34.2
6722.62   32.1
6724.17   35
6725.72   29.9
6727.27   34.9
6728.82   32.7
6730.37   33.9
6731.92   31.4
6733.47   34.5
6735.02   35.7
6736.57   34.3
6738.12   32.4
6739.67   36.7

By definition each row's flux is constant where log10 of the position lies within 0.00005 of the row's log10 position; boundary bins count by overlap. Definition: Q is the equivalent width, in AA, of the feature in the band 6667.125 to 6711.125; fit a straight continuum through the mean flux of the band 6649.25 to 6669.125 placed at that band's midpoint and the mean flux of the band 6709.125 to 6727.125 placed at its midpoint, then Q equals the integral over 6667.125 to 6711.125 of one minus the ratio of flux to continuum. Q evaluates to 1.5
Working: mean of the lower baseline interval 33.5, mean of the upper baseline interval 33.5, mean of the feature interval 32.4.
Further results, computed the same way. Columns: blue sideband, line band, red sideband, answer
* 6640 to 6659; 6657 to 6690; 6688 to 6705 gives -0.1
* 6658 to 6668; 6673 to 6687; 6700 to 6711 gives 0.5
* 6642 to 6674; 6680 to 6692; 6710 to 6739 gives 0.7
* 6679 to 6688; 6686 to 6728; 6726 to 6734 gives -0.2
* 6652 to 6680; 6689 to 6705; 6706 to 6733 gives 0.7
